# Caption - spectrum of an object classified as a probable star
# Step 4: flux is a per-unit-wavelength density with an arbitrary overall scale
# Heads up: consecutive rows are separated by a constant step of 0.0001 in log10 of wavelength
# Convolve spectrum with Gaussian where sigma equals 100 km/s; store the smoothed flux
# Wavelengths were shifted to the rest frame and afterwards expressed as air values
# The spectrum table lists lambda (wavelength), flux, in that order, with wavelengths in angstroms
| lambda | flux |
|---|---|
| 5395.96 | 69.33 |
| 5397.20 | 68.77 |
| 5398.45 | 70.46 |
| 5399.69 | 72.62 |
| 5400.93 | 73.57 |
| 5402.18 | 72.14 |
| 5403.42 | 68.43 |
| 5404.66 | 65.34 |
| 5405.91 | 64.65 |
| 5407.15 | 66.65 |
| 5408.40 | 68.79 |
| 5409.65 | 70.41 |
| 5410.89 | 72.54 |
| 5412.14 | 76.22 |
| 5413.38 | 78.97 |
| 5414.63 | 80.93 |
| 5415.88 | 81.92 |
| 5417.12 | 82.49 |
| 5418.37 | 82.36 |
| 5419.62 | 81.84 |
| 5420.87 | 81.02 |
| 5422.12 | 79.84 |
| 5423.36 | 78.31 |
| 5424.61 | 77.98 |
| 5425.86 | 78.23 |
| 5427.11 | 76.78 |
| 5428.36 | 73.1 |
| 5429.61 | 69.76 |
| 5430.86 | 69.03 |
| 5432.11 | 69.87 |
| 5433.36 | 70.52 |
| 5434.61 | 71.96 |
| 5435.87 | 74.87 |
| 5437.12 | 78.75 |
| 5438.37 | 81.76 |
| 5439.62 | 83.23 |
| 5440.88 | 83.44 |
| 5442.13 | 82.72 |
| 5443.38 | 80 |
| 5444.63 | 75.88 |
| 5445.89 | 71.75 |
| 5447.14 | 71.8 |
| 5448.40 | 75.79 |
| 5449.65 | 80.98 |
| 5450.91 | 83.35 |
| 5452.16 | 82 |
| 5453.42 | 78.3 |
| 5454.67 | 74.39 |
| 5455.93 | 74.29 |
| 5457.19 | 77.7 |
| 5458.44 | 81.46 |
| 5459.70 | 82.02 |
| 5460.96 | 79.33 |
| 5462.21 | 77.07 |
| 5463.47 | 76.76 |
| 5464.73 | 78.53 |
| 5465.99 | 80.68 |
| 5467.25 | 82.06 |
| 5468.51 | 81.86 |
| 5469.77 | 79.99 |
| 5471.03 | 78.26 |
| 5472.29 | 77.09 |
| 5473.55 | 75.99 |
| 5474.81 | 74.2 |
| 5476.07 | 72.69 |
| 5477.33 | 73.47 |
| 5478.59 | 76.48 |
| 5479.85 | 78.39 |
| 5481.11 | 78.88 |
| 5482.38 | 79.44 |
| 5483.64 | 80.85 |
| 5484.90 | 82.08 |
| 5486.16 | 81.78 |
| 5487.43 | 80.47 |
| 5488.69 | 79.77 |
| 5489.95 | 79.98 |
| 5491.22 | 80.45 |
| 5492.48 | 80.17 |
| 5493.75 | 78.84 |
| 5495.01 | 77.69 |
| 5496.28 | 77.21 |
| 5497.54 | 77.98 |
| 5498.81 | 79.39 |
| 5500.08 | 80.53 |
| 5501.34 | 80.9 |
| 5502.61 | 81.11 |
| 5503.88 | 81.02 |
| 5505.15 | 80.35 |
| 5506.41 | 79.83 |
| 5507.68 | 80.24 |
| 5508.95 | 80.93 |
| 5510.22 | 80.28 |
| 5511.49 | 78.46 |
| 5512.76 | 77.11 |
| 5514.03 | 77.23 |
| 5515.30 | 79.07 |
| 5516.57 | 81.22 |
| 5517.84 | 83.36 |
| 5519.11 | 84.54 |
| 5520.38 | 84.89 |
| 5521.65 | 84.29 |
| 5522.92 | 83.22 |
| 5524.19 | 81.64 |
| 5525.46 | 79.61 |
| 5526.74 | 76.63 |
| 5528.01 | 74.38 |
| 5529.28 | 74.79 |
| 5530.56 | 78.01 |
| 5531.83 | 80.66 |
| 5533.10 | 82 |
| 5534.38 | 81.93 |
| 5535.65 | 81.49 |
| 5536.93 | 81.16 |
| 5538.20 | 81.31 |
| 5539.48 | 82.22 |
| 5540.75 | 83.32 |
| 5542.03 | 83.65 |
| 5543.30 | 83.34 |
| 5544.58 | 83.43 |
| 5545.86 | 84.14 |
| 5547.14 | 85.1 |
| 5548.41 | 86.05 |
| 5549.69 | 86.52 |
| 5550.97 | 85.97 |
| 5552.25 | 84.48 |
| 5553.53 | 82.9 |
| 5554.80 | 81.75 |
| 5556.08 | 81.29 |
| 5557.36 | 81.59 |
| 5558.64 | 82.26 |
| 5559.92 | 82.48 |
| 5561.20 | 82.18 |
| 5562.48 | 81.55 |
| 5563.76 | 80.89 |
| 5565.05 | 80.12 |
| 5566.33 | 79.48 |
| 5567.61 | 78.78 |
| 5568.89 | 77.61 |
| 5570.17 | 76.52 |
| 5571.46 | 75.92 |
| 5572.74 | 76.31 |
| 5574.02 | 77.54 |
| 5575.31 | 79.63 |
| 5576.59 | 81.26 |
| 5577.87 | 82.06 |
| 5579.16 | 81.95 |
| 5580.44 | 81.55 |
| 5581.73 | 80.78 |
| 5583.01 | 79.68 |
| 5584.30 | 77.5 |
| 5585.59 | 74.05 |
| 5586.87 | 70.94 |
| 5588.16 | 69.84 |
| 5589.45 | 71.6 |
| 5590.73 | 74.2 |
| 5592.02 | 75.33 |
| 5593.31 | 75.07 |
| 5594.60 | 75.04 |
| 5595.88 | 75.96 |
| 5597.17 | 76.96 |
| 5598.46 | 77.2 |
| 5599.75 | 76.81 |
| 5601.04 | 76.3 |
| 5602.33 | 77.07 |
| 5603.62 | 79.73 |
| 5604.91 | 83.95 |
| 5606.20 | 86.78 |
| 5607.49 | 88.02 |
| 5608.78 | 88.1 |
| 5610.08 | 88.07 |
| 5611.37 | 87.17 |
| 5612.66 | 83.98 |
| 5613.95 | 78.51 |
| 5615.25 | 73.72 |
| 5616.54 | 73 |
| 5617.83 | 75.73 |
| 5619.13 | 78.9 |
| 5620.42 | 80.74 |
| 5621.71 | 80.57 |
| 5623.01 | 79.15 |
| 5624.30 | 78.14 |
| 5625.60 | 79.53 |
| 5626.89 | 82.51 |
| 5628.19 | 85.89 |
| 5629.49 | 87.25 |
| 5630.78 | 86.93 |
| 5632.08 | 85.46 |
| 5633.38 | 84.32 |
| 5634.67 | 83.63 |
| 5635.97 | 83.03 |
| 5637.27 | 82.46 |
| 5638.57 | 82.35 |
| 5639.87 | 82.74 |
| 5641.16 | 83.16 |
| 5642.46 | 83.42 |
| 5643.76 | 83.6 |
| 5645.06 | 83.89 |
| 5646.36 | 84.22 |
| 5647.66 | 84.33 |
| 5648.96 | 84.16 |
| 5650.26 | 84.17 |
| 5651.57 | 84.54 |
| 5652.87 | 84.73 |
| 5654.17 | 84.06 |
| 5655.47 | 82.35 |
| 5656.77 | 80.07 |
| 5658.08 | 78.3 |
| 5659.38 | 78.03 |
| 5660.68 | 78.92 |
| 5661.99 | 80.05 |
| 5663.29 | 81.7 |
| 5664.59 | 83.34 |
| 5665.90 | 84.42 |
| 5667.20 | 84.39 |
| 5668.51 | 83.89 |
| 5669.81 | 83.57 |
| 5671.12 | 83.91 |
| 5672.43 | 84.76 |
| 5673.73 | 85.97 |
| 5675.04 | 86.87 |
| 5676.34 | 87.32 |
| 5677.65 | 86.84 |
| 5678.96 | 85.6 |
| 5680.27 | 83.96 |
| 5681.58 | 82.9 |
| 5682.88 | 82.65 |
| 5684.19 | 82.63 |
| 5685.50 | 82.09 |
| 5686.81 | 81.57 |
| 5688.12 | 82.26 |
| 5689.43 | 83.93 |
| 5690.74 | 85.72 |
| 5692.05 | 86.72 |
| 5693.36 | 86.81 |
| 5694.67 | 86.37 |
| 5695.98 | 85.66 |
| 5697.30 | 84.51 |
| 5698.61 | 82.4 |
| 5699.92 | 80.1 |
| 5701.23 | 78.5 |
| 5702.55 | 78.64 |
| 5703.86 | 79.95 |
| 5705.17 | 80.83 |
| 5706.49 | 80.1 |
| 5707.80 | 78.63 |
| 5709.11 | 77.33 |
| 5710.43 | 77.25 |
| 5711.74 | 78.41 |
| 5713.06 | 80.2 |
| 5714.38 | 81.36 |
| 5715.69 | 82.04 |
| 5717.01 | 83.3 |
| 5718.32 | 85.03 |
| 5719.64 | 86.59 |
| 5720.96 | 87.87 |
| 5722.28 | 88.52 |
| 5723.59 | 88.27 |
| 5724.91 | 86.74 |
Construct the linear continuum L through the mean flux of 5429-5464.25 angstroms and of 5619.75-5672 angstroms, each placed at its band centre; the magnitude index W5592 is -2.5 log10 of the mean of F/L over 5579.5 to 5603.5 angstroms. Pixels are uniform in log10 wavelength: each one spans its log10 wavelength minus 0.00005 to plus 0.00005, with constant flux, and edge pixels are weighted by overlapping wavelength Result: 0.07 mag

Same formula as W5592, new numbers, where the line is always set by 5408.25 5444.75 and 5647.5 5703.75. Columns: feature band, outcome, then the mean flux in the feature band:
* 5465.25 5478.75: 0.01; 77.6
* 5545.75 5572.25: -0.02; 81.7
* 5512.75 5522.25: -0.03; 81.8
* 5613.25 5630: 0.03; 79.4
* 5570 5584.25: 0.02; 79.4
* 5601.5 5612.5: -0.04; 84.7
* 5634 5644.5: -0.01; 83.1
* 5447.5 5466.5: -0.01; 78.7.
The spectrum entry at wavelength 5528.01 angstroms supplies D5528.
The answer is 74.38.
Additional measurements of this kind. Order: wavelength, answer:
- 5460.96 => 79.33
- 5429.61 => 69.76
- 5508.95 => 80.93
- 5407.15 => 66.65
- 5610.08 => 88.07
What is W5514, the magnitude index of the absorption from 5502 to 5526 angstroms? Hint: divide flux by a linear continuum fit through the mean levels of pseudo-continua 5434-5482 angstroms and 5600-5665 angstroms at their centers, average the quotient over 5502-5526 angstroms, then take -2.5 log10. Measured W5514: -0.02 mag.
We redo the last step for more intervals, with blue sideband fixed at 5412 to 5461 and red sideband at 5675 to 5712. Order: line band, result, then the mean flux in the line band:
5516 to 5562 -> -0.03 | 82.2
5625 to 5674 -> -0.02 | 83.3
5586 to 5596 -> 0.10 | 73.4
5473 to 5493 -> 0.00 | 78.5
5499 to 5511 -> -0.02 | 80.5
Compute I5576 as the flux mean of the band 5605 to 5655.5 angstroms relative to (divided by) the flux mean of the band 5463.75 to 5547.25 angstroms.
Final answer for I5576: 1.04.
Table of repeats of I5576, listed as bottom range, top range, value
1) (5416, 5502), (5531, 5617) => 1.03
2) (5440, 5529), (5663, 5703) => 1.06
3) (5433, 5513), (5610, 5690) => 1.05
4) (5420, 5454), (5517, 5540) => 1.05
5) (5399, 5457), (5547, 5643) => 1.06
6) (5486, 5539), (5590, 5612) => 1.00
